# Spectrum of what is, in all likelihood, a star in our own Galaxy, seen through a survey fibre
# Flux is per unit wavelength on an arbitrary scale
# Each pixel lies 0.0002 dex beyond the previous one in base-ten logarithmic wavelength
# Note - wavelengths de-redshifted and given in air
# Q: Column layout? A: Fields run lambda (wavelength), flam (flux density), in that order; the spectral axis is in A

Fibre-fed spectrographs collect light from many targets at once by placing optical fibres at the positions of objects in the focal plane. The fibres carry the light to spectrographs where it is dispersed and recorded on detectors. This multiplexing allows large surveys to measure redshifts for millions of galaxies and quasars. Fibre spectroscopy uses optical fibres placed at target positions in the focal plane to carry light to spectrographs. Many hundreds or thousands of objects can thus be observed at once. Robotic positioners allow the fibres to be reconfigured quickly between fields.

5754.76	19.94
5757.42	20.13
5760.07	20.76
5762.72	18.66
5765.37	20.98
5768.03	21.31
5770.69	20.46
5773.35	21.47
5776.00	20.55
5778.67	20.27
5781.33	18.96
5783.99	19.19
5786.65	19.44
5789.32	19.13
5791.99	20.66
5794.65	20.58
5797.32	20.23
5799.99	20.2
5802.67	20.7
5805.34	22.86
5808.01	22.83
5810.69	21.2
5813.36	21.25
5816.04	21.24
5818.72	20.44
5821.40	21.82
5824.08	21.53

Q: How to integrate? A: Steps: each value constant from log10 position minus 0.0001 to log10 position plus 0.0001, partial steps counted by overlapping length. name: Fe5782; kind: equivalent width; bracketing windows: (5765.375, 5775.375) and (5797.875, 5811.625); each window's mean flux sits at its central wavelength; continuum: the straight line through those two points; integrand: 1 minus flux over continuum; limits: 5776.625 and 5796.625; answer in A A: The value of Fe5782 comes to 1.4 A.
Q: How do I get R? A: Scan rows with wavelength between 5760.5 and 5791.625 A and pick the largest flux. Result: 21.47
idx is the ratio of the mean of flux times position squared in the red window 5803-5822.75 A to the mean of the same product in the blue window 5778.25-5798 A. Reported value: 1.10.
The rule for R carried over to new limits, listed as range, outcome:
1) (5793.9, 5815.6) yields 22.86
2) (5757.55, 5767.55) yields 20.98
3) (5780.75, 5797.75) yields 20.66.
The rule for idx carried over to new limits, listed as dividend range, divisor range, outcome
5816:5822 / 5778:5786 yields 1.10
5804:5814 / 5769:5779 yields 1.08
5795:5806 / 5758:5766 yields 1.05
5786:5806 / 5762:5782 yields 1.01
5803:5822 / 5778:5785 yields 1.12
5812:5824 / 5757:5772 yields 1.06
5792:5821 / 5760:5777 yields 1.04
